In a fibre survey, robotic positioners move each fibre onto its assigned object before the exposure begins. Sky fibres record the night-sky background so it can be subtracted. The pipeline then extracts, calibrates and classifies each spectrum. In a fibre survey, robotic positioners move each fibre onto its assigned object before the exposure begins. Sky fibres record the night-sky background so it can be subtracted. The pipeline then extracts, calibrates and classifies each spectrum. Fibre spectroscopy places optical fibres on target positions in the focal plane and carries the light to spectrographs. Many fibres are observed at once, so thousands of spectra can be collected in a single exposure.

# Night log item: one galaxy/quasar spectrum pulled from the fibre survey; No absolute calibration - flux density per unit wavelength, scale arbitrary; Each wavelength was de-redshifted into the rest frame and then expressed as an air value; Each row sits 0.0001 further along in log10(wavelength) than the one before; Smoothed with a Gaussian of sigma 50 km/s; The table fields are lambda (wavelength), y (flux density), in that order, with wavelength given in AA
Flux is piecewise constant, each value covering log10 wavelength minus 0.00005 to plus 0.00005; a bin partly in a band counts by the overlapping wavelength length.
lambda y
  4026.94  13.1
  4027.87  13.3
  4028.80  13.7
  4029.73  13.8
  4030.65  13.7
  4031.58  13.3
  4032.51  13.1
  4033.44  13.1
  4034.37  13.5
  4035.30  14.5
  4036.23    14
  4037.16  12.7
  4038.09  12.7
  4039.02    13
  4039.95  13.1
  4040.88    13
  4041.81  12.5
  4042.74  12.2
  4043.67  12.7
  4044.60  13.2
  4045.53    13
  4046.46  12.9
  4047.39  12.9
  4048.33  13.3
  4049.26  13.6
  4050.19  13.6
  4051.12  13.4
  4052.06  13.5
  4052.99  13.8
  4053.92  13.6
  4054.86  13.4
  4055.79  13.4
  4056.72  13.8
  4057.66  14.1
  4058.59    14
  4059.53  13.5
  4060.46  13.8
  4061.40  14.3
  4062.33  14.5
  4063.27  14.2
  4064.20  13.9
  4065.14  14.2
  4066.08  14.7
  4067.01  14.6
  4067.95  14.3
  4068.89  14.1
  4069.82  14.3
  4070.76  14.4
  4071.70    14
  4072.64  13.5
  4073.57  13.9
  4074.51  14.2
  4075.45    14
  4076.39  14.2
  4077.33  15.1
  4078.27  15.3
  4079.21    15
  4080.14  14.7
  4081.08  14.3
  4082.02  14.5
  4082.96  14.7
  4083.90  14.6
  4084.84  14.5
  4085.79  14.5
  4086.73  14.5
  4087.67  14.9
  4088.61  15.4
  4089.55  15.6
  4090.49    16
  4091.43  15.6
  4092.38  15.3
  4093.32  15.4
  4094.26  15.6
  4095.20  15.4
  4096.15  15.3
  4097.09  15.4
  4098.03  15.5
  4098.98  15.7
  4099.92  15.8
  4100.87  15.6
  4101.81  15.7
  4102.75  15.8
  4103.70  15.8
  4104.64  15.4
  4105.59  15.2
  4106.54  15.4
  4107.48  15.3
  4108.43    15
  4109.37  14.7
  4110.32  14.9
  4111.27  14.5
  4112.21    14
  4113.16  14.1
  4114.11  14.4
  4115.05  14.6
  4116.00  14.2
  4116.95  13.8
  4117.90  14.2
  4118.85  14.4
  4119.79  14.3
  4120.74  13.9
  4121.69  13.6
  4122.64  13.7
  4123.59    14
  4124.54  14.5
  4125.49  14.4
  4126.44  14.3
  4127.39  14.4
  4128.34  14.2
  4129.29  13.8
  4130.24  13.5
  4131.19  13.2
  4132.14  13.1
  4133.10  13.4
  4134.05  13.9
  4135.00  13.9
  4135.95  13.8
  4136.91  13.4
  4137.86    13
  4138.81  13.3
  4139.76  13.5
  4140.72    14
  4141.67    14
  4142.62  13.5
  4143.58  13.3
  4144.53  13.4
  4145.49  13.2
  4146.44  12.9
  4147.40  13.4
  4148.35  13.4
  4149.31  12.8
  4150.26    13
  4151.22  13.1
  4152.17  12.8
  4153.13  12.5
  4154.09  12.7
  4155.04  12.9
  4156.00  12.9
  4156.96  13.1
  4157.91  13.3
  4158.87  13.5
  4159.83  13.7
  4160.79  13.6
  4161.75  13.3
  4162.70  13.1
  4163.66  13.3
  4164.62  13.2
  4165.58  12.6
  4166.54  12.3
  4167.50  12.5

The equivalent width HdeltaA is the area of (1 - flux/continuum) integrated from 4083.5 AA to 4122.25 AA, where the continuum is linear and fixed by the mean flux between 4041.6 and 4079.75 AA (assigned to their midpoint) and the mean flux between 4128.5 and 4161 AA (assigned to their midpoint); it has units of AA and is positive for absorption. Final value -4.0 AA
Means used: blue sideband 13.8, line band 15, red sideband 13.3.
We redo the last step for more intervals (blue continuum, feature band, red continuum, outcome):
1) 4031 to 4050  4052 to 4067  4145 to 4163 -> -0.9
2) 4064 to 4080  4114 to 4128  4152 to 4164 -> -0.5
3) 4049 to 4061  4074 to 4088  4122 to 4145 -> -0.9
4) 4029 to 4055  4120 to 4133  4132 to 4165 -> -0.6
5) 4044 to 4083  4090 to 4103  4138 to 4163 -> -1.8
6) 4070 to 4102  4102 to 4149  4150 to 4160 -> -0.8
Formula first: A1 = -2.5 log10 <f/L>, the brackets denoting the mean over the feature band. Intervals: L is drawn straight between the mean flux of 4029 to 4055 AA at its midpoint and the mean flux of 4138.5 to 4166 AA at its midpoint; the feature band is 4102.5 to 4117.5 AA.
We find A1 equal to -0.121 mag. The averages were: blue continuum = 13.3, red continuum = 13.2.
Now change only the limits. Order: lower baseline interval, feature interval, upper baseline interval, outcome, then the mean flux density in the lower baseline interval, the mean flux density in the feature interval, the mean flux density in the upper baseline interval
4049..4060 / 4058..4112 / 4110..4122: -0.07 mag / 13.6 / 14.8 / 14.2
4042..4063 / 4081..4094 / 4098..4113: -0.03 mag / 13.5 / 15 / 15.2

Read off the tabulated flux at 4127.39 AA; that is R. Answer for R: 14.4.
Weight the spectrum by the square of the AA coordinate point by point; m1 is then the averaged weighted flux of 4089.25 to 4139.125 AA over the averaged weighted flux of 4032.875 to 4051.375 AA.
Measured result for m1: 1.15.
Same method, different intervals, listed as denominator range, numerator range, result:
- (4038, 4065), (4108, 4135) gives 1.09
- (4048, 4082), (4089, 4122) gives 1.09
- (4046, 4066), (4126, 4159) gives 1.02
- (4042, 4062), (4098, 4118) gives 1.15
